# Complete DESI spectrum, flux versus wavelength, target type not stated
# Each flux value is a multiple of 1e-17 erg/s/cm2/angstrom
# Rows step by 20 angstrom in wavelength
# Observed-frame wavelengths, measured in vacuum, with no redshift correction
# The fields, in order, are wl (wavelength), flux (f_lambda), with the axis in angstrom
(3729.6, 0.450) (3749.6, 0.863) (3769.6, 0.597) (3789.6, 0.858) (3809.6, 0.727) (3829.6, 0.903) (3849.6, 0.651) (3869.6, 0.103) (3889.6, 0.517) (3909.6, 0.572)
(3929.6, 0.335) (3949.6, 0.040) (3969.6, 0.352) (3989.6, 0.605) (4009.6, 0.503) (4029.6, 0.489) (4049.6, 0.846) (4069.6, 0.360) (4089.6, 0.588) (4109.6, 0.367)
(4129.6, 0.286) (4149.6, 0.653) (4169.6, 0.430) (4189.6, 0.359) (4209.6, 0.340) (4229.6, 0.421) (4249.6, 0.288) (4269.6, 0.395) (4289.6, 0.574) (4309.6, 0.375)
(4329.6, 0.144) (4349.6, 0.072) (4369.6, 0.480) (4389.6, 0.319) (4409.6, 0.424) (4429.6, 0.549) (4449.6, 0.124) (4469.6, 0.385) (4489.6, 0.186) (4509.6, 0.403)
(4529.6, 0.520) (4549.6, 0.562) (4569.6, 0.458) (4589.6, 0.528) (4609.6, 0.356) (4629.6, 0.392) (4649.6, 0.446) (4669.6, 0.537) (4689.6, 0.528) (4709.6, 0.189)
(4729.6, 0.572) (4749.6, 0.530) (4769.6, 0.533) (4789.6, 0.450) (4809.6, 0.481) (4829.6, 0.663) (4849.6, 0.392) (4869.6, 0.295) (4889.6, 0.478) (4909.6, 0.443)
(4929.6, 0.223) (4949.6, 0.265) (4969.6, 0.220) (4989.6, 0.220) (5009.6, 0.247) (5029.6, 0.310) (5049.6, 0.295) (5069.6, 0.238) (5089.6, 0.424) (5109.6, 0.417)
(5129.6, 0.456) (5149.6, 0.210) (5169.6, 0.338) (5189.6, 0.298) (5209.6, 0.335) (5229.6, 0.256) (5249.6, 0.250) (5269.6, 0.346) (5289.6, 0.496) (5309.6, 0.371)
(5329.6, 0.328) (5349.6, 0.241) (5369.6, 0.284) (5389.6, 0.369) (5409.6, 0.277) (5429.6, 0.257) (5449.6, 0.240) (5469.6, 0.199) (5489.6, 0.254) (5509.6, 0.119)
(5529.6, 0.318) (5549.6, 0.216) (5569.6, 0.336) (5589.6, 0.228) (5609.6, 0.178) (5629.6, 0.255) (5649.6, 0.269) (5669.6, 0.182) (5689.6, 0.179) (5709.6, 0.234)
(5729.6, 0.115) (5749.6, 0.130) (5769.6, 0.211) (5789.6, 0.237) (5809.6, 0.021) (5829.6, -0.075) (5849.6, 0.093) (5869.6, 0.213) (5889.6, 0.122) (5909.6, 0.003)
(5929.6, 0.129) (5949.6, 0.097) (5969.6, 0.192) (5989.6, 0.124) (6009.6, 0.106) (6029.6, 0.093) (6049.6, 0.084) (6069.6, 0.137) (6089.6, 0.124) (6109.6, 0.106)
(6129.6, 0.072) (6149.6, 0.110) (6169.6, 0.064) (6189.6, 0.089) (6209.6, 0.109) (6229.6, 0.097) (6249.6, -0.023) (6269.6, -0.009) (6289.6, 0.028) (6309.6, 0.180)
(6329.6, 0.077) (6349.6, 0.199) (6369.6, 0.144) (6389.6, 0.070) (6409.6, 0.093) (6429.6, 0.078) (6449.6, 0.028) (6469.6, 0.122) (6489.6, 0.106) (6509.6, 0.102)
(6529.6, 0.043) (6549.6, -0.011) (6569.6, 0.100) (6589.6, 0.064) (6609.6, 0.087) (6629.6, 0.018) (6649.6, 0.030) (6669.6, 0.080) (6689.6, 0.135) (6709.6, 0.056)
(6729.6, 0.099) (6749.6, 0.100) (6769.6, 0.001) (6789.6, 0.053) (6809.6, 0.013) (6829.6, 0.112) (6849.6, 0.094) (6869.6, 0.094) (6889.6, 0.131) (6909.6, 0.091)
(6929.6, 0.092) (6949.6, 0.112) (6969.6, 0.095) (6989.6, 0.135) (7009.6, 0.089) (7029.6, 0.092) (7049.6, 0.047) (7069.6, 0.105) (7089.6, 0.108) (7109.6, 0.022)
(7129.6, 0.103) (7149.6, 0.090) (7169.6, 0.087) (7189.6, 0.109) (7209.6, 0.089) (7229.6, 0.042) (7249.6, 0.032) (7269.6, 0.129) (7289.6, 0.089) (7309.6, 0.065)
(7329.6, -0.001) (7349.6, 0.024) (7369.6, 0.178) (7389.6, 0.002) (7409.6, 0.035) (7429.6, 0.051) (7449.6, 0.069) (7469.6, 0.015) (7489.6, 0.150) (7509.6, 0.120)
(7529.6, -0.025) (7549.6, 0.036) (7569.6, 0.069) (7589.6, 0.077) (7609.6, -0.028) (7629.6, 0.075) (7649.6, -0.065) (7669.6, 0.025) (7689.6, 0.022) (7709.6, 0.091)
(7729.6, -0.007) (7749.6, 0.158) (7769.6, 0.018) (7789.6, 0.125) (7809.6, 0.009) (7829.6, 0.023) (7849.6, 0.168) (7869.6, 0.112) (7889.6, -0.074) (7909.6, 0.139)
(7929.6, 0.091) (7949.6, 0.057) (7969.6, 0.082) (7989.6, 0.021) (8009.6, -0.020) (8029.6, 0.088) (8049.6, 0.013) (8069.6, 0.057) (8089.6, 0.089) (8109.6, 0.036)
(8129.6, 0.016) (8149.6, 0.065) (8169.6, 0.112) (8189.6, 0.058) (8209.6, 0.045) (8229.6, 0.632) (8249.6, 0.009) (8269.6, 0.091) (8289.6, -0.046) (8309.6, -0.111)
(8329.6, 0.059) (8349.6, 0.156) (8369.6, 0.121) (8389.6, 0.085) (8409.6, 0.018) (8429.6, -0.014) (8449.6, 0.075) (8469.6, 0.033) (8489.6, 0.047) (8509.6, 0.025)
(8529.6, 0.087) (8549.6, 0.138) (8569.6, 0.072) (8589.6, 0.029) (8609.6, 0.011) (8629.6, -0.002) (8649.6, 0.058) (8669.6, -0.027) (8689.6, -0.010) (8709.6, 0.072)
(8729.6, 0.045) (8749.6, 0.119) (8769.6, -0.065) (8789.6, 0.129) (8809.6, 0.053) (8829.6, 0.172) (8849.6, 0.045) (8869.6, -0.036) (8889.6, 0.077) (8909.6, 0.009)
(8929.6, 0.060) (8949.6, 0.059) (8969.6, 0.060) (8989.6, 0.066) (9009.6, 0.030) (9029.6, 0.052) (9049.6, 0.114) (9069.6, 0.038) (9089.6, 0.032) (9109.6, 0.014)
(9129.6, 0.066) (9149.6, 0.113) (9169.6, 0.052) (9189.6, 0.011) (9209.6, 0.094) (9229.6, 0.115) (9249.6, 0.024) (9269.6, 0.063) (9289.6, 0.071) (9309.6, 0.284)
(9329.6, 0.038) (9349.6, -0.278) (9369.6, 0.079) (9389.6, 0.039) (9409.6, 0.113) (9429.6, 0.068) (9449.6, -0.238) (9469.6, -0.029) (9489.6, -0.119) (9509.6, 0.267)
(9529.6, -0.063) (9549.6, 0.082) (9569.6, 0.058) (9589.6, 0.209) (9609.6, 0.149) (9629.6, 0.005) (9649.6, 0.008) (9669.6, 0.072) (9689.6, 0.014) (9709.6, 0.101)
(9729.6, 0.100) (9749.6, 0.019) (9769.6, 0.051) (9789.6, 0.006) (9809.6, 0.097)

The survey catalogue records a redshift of 1.21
